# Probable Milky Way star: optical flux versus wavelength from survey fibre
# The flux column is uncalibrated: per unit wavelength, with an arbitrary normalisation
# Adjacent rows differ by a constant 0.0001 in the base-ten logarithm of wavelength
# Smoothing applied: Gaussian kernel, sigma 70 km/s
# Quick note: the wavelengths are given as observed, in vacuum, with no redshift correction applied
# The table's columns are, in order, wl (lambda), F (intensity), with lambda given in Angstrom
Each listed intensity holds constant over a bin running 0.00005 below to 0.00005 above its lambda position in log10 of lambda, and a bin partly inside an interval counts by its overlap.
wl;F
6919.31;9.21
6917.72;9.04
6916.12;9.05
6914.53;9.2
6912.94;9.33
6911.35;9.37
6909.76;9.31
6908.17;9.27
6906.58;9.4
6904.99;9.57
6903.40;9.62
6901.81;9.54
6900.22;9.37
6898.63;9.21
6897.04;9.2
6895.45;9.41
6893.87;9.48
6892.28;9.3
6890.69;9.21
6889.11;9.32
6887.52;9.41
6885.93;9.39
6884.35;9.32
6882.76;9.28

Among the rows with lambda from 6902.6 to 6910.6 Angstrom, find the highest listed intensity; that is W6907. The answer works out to 9.62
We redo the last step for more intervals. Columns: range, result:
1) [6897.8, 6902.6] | 9.54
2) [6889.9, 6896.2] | 9.48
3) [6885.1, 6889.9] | 9.41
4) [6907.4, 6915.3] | 9.37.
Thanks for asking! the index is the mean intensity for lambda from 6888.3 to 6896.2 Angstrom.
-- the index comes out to 9.35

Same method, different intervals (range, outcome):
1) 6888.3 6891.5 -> 9.26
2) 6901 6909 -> 9.48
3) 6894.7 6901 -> 9.29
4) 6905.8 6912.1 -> 9.34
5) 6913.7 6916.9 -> 9.14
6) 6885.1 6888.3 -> 9.4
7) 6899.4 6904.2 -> 9.5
